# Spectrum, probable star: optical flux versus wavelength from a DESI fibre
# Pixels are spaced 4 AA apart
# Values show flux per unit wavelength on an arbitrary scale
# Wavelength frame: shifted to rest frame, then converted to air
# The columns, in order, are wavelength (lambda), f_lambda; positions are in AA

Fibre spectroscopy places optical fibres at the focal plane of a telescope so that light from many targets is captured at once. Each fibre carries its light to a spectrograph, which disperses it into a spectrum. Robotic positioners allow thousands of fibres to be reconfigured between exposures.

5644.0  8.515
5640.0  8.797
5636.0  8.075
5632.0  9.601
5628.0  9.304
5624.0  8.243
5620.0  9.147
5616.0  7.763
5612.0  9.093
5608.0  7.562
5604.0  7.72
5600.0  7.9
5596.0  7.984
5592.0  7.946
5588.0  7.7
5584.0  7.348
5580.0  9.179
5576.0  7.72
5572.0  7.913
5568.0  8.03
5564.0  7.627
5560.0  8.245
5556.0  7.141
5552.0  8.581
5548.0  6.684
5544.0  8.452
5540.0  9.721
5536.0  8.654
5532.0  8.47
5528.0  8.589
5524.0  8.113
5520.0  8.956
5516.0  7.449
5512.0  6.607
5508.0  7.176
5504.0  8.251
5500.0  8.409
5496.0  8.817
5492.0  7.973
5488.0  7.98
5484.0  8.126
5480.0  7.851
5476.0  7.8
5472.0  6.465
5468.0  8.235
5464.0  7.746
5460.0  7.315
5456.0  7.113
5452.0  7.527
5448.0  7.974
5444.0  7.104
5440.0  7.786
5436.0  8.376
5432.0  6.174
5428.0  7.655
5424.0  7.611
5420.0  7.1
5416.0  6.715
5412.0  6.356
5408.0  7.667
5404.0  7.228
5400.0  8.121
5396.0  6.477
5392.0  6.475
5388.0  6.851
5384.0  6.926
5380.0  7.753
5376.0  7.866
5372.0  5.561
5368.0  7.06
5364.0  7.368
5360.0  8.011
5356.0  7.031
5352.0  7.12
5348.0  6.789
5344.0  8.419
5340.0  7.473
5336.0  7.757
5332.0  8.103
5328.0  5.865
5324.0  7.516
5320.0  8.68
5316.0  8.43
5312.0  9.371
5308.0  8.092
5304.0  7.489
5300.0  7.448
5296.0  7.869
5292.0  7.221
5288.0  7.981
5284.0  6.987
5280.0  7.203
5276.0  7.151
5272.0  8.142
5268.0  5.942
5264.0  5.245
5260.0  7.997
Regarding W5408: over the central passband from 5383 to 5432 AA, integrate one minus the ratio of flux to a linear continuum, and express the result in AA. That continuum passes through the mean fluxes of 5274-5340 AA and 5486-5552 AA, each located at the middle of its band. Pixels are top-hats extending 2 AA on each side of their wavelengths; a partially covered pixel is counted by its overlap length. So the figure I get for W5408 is 5.3 AA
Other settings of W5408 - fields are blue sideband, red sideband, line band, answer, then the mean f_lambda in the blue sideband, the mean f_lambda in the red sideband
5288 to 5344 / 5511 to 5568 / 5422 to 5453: 1.8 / 7.82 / 8.12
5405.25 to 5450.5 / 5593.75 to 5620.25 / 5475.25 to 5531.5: -2.8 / 7.32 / 8.1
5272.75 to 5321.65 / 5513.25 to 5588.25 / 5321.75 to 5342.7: 1.3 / 7.83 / 8.13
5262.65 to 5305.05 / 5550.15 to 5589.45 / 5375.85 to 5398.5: 1.3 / 7.17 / 7.95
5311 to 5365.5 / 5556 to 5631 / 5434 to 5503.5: 0.9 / 7.68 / 8.13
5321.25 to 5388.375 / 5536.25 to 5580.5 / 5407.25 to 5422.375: 1.2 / 7.29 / 8.1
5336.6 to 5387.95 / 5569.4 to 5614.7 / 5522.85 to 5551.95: -2.1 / 7.28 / 8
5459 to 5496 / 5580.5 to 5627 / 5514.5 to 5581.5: -2.0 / 7.79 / 8.1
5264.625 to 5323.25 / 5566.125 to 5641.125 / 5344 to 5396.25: 4.7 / 7.65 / 8.26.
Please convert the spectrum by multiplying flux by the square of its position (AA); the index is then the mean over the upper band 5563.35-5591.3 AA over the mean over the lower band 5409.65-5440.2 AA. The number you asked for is 1.2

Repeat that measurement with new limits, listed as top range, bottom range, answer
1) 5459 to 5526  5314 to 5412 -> 1.12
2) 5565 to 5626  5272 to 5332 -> 1.17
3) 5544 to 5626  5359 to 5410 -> 1.20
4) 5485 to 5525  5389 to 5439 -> 1.15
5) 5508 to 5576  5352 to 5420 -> 1.20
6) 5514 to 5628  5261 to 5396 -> 1.21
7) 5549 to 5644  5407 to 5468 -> 1.18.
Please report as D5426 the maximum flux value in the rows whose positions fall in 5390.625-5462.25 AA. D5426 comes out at 8.376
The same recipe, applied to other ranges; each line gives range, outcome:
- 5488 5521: 8.956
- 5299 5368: 9.371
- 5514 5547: 9.721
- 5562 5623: 9.179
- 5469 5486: 8.126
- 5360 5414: 8.121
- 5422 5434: 7.655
